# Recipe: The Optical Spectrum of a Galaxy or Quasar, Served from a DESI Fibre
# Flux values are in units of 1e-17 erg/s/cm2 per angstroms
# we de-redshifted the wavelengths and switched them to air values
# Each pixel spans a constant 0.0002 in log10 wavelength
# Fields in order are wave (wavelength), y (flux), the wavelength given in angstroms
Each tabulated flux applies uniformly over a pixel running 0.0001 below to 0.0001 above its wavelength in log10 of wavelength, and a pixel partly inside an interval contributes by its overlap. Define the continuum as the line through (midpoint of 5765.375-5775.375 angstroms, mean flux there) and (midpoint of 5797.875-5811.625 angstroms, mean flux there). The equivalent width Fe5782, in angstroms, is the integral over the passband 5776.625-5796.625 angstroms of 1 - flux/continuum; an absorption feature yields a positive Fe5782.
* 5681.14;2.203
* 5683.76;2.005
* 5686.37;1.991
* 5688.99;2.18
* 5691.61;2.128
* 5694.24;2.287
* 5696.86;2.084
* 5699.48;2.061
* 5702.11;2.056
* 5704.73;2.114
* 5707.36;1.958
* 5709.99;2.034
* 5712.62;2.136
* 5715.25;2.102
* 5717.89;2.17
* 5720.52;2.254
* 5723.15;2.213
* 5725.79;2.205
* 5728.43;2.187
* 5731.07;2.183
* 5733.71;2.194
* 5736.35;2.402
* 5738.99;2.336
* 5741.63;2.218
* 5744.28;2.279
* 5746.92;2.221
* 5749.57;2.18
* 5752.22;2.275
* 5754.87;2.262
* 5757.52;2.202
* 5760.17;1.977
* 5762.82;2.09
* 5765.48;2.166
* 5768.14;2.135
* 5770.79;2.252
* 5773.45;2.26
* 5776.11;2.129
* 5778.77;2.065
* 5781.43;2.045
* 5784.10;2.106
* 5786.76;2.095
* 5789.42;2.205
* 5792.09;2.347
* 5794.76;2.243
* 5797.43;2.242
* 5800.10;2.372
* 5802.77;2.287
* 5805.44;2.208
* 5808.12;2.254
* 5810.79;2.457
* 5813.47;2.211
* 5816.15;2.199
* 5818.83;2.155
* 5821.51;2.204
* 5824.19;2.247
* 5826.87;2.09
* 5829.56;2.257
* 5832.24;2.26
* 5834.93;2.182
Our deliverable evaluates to 0.8 angstroms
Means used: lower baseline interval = 2.2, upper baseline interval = 2.31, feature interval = 2.16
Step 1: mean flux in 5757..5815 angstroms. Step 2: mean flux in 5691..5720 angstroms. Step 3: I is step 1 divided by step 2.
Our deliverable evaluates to 1.04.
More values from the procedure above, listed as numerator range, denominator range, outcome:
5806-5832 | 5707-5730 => 1.04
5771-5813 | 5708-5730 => 1.03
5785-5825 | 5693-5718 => 1.07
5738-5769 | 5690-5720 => 1.04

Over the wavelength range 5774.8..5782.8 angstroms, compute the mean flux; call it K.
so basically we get 2.08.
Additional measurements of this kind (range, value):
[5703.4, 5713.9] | 2.06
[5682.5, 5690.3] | 2.06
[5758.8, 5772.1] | 2.12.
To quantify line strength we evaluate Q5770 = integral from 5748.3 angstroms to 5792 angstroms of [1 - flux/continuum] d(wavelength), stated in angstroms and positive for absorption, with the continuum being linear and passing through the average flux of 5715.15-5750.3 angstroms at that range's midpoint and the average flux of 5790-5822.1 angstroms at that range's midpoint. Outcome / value 1.7 angstroms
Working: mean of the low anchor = 2.23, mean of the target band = 2.16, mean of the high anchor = 2.26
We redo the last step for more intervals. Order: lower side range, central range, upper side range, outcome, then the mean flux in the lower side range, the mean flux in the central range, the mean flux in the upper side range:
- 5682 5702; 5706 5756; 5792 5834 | -1.1 angstroms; 2.1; 2.2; 2.25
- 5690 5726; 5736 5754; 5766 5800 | -0.9 angstroms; 2.13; 2.27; 2.18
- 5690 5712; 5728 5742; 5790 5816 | -0.7 angstroms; 2.09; 2.26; 2.28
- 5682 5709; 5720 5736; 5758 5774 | -0.8 angstroms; 2.09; 2.22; 2.14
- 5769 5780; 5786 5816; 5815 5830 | -1.1 angstroms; 2.18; 2.27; 2.19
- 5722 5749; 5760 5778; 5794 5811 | 0.9 angstroms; 2.24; 2.15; 2.29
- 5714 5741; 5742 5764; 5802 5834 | 0.4 angstroms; 2.22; 2.19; 2.23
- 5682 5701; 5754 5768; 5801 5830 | 0.3 angstroms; 2.11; 2.13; 2.23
